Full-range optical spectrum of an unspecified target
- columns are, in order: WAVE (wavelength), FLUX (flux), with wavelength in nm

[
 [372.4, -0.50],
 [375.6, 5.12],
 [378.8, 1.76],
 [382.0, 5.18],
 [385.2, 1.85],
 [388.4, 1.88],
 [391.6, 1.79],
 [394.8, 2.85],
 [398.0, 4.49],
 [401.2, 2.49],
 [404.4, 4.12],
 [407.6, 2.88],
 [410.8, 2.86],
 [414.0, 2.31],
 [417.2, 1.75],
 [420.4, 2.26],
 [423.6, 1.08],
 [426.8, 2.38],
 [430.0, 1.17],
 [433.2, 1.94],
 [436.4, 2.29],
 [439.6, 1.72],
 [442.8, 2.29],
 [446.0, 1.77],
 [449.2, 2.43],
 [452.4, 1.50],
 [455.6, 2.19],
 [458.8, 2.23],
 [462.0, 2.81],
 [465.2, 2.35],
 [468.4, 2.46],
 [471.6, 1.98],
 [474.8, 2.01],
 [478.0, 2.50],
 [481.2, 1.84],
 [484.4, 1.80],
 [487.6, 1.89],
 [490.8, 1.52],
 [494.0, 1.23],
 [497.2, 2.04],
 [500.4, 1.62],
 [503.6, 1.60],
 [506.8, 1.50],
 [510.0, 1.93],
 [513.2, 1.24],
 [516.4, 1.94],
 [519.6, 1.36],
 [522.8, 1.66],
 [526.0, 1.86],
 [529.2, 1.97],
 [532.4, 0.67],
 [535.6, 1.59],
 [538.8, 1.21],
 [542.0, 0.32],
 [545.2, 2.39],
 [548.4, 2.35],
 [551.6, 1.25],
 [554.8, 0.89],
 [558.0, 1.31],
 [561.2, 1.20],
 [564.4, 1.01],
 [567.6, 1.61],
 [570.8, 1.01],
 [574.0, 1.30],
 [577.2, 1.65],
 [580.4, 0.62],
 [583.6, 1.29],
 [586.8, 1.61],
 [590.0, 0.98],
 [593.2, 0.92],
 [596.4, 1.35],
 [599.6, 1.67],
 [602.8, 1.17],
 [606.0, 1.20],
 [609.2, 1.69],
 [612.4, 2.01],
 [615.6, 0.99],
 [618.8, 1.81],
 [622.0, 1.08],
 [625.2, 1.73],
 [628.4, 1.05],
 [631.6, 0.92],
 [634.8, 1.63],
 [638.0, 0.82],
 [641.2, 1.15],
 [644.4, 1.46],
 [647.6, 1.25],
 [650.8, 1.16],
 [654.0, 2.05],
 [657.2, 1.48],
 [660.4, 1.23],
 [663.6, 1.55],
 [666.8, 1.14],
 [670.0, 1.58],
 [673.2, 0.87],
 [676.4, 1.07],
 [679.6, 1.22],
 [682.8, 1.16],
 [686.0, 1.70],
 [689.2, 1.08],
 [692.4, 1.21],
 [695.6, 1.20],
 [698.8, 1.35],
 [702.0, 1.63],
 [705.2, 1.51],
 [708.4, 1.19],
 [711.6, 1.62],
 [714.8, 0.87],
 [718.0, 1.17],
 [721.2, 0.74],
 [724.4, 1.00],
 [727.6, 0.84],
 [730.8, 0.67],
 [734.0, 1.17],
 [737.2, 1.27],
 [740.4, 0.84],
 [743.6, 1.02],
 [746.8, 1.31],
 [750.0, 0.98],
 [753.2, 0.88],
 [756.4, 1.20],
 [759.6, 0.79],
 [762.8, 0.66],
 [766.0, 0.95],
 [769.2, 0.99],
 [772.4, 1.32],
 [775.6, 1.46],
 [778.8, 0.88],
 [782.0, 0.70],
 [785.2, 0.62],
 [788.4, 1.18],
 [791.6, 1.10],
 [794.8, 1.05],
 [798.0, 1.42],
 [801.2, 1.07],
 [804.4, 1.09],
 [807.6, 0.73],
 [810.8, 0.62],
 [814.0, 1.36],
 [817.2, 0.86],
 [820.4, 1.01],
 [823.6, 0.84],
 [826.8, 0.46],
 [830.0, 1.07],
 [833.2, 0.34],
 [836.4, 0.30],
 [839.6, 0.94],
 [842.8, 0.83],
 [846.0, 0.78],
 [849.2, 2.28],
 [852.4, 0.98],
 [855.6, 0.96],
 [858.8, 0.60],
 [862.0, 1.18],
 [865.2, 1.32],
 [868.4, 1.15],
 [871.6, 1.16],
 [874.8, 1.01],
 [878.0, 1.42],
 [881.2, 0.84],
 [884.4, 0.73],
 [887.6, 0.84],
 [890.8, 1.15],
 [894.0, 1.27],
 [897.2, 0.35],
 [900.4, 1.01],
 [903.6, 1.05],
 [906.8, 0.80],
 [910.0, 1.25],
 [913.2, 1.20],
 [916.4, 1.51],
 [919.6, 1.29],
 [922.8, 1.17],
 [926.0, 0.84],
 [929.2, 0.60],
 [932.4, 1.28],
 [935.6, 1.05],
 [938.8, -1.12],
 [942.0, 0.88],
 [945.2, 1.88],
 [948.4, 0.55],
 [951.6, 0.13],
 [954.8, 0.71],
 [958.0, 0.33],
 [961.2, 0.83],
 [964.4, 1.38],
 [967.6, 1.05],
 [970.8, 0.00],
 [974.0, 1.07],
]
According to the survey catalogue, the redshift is 1.28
